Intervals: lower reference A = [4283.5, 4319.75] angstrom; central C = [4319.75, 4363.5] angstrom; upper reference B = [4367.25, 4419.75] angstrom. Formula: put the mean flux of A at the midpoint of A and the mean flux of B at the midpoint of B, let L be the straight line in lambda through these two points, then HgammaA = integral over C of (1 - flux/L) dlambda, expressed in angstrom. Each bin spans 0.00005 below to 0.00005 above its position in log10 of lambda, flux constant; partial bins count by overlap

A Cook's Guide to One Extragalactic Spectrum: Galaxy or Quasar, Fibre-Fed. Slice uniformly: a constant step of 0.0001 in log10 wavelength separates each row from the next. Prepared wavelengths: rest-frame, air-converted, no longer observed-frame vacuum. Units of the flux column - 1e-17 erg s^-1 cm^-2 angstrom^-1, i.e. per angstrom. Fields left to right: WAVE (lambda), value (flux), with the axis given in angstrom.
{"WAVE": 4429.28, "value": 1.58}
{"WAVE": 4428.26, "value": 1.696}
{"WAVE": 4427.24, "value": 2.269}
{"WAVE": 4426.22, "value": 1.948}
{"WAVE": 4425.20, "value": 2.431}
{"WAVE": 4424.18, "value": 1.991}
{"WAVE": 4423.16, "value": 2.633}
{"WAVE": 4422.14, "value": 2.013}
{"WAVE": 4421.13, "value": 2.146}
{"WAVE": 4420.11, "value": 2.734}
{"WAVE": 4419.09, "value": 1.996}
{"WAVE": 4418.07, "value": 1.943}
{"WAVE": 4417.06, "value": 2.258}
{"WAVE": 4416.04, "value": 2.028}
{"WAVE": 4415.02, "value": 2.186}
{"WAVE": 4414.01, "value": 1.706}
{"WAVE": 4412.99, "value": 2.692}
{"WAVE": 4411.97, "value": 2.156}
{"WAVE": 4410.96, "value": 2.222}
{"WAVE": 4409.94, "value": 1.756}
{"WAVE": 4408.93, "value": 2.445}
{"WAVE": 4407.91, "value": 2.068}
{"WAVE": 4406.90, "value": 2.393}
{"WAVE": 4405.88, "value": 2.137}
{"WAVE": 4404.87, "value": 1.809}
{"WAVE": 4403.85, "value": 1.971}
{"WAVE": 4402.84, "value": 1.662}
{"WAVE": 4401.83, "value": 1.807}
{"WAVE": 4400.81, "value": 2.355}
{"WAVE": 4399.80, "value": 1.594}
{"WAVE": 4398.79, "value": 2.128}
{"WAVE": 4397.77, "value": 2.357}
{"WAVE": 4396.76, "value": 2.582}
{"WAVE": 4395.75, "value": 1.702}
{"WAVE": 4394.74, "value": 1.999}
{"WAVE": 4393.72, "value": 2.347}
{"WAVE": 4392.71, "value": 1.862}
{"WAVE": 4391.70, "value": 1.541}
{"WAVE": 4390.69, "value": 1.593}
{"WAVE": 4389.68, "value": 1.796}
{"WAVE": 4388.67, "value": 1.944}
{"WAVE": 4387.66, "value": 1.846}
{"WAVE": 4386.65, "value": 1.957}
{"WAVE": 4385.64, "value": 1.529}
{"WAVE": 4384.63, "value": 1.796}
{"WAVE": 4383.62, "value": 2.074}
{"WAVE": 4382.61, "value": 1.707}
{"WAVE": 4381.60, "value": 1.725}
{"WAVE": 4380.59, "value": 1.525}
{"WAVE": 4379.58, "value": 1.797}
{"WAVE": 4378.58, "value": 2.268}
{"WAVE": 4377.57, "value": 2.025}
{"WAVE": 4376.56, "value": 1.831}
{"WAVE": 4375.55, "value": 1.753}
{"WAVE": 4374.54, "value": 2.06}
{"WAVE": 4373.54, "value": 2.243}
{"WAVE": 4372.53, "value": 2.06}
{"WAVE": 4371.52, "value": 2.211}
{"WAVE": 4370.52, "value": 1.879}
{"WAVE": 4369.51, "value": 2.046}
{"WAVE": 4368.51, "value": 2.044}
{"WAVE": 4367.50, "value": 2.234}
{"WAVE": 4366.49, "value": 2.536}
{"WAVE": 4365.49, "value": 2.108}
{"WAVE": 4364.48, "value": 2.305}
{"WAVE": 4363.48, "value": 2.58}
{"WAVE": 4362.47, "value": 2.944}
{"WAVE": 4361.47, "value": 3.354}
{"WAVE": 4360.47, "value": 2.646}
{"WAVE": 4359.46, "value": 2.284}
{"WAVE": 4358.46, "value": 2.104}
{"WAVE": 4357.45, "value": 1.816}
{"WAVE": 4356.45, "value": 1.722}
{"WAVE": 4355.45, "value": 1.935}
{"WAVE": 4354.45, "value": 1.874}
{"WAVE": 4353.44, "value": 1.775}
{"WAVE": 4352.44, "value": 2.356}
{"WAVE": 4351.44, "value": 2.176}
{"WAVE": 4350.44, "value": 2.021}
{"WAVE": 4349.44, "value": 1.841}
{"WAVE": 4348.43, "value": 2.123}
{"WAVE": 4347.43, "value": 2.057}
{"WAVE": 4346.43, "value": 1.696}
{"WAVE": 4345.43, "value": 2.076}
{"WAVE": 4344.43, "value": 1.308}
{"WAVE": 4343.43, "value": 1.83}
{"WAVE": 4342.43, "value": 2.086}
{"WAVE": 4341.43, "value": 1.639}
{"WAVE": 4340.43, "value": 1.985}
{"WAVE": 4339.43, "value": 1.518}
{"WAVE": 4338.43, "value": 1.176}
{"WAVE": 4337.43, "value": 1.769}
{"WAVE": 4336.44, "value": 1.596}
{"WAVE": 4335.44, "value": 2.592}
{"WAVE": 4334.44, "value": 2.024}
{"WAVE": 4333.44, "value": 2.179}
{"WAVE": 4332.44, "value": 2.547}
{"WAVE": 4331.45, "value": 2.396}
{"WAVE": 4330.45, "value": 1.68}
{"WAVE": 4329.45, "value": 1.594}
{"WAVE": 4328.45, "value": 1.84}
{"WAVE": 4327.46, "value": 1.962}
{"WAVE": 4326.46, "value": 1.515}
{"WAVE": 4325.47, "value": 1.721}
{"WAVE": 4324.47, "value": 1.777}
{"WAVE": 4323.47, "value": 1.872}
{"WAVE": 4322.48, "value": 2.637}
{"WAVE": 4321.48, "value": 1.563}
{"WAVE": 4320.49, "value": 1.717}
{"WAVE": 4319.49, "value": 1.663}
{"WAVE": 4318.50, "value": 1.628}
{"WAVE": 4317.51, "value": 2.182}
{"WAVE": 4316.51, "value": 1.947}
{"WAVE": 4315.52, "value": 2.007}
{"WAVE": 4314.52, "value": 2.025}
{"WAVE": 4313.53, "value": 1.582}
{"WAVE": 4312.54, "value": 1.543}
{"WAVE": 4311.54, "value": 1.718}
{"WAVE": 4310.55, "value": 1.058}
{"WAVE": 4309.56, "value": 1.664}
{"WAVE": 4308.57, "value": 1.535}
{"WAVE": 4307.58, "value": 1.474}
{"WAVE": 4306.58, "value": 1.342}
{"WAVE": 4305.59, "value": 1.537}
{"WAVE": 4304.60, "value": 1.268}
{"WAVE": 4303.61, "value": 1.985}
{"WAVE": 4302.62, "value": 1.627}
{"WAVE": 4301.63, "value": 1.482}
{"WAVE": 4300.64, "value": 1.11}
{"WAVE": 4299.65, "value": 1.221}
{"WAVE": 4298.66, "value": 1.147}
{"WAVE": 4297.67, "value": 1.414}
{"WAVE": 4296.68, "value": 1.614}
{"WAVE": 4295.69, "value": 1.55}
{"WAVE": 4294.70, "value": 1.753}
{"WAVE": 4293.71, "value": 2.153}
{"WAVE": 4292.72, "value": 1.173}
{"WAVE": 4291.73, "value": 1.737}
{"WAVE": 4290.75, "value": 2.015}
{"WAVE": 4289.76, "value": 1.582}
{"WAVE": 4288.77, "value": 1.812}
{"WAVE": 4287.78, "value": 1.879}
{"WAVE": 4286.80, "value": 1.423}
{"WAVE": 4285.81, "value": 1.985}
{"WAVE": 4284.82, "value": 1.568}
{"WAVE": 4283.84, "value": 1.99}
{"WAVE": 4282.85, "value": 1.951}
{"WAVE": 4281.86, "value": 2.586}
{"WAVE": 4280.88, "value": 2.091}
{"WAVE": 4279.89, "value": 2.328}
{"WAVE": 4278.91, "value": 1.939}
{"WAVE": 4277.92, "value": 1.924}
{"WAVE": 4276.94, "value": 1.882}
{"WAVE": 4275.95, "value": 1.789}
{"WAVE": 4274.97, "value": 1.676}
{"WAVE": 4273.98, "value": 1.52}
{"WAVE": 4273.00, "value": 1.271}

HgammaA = -4.8 angstrom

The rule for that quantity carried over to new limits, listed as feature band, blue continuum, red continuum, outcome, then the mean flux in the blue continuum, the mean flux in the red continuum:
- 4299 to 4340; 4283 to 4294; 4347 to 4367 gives 4.9 angstrom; 1.76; 2.23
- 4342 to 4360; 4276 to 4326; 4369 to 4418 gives -0.8 angstrom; 1.73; 1.99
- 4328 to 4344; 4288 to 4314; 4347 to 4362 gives 0.3 angstrom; 1.55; 2.14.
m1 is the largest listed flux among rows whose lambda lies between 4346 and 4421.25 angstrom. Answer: 3.354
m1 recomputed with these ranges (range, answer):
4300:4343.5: 2.637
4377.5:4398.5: 2.582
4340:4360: 2.356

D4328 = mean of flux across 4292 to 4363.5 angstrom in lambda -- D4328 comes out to 1.83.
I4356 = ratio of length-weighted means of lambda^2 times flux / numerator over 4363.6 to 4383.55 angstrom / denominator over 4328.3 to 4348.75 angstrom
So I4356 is 1.1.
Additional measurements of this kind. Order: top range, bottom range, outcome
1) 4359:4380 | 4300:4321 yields 1.42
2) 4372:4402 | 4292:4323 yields 1.23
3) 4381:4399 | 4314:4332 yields 1.05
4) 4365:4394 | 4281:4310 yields 1.23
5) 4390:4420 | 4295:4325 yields 1.31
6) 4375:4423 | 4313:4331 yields 1.13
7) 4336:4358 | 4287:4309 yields 1.20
